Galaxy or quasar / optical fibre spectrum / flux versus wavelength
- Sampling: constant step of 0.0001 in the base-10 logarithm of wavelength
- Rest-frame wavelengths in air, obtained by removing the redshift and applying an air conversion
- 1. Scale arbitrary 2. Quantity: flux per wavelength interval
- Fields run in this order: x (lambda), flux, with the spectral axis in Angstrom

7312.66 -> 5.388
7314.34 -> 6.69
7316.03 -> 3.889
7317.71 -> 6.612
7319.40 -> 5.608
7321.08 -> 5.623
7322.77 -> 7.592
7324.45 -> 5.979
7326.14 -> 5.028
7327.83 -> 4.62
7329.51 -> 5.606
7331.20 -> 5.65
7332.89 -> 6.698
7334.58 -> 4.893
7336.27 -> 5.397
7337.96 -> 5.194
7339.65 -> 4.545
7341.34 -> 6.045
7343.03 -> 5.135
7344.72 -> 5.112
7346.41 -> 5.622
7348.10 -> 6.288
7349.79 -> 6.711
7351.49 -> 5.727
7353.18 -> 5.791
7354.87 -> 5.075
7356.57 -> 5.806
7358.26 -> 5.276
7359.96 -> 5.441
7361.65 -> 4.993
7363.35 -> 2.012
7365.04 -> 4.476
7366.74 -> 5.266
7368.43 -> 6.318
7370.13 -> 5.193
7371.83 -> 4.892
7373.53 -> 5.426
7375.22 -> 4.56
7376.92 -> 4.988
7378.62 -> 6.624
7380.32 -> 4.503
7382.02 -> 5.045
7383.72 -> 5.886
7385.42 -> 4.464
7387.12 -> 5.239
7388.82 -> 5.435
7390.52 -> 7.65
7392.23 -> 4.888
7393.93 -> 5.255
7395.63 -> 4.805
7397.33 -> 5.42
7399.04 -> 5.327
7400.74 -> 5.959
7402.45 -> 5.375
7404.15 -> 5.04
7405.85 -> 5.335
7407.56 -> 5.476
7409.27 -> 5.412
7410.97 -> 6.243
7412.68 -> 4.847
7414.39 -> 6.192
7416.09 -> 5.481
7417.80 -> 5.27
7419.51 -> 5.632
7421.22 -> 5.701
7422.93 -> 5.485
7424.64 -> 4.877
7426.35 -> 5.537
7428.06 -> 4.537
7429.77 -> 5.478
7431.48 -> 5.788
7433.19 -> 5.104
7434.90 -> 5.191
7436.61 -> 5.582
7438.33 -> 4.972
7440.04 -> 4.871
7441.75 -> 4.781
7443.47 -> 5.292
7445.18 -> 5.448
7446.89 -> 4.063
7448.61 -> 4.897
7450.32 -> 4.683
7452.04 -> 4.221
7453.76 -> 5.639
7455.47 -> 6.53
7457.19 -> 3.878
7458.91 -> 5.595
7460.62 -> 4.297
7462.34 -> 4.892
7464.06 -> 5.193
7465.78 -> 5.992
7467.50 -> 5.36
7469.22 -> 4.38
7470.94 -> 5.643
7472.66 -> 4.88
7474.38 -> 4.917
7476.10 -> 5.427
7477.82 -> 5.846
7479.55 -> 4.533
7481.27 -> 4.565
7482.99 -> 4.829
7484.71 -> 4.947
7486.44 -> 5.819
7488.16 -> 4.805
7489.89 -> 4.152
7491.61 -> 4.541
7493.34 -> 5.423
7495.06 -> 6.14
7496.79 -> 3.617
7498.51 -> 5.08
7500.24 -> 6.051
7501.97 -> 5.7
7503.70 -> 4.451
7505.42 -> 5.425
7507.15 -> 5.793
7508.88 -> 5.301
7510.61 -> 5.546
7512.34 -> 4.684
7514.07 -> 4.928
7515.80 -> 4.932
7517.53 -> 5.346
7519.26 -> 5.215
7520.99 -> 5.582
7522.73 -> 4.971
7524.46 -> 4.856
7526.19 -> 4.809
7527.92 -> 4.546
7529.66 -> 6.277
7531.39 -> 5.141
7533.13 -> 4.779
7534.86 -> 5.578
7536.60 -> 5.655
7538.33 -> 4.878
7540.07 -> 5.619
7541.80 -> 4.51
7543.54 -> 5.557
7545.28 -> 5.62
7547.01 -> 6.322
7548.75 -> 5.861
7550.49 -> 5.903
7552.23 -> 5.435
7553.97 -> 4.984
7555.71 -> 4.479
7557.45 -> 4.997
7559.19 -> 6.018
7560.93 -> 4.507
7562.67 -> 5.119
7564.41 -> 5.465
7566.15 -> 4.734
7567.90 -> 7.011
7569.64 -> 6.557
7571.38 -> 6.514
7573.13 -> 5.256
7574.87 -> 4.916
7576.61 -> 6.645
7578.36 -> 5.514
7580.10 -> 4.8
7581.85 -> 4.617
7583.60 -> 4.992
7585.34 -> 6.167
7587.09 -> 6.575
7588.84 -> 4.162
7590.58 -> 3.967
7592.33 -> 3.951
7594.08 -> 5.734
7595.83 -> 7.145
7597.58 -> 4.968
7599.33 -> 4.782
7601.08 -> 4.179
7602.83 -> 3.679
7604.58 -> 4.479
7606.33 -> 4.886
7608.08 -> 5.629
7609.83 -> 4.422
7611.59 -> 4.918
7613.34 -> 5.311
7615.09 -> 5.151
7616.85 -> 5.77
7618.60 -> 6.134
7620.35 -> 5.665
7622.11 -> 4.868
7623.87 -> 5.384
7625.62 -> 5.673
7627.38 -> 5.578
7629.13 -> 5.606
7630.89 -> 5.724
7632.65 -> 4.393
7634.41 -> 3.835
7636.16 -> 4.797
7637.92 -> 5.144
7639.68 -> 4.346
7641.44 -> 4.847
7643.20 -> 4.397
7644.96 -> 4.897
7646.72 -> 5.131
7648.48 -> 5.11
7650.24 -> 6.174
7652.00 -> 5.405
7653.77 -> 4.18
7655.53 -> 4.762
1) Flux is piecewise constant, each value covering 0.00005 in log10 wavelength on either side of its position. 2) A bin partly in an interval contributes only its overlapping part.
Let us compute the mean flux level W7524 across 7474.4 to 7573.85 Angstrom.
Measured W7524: 5.27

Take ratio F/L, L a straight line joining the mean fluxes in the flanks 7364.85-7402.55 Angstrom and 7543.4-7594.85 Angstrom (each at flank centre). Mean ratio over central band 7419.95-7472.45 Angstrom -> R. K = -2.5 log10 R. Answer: 0.05 mag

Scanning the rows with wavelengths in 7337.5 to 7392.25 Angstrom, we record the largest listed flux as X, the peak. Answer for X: 7.65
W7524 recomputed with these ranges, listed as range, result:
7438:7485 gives 5.02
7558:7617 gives 5.24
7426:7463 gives 5.05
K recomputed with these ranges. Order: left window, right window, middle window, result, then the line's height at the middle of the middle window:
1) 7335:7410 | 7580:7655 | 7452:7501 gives 0.03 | 5.21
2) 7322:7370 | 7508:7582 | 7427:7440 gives 0.04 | 5.4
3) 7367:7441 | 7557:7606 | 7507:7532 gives 0.03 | 5.3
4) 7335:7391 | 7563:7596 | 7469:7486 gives 0.07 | 5.4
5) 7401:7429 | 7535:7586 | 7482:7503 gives 0.07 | 5.44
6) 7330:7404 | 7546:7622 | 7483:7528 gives 0.05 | 5.32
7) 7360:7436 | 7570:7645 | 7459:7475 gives 0.03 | 5.24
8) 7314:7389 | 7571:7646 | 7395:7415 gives -0.02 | 5.33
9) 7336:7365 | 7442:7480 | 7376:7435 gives -0.05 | 5.18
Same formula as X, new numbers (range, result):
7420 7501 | 6.53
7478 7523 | 6.14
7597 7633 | 6.134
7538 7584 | 7.011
